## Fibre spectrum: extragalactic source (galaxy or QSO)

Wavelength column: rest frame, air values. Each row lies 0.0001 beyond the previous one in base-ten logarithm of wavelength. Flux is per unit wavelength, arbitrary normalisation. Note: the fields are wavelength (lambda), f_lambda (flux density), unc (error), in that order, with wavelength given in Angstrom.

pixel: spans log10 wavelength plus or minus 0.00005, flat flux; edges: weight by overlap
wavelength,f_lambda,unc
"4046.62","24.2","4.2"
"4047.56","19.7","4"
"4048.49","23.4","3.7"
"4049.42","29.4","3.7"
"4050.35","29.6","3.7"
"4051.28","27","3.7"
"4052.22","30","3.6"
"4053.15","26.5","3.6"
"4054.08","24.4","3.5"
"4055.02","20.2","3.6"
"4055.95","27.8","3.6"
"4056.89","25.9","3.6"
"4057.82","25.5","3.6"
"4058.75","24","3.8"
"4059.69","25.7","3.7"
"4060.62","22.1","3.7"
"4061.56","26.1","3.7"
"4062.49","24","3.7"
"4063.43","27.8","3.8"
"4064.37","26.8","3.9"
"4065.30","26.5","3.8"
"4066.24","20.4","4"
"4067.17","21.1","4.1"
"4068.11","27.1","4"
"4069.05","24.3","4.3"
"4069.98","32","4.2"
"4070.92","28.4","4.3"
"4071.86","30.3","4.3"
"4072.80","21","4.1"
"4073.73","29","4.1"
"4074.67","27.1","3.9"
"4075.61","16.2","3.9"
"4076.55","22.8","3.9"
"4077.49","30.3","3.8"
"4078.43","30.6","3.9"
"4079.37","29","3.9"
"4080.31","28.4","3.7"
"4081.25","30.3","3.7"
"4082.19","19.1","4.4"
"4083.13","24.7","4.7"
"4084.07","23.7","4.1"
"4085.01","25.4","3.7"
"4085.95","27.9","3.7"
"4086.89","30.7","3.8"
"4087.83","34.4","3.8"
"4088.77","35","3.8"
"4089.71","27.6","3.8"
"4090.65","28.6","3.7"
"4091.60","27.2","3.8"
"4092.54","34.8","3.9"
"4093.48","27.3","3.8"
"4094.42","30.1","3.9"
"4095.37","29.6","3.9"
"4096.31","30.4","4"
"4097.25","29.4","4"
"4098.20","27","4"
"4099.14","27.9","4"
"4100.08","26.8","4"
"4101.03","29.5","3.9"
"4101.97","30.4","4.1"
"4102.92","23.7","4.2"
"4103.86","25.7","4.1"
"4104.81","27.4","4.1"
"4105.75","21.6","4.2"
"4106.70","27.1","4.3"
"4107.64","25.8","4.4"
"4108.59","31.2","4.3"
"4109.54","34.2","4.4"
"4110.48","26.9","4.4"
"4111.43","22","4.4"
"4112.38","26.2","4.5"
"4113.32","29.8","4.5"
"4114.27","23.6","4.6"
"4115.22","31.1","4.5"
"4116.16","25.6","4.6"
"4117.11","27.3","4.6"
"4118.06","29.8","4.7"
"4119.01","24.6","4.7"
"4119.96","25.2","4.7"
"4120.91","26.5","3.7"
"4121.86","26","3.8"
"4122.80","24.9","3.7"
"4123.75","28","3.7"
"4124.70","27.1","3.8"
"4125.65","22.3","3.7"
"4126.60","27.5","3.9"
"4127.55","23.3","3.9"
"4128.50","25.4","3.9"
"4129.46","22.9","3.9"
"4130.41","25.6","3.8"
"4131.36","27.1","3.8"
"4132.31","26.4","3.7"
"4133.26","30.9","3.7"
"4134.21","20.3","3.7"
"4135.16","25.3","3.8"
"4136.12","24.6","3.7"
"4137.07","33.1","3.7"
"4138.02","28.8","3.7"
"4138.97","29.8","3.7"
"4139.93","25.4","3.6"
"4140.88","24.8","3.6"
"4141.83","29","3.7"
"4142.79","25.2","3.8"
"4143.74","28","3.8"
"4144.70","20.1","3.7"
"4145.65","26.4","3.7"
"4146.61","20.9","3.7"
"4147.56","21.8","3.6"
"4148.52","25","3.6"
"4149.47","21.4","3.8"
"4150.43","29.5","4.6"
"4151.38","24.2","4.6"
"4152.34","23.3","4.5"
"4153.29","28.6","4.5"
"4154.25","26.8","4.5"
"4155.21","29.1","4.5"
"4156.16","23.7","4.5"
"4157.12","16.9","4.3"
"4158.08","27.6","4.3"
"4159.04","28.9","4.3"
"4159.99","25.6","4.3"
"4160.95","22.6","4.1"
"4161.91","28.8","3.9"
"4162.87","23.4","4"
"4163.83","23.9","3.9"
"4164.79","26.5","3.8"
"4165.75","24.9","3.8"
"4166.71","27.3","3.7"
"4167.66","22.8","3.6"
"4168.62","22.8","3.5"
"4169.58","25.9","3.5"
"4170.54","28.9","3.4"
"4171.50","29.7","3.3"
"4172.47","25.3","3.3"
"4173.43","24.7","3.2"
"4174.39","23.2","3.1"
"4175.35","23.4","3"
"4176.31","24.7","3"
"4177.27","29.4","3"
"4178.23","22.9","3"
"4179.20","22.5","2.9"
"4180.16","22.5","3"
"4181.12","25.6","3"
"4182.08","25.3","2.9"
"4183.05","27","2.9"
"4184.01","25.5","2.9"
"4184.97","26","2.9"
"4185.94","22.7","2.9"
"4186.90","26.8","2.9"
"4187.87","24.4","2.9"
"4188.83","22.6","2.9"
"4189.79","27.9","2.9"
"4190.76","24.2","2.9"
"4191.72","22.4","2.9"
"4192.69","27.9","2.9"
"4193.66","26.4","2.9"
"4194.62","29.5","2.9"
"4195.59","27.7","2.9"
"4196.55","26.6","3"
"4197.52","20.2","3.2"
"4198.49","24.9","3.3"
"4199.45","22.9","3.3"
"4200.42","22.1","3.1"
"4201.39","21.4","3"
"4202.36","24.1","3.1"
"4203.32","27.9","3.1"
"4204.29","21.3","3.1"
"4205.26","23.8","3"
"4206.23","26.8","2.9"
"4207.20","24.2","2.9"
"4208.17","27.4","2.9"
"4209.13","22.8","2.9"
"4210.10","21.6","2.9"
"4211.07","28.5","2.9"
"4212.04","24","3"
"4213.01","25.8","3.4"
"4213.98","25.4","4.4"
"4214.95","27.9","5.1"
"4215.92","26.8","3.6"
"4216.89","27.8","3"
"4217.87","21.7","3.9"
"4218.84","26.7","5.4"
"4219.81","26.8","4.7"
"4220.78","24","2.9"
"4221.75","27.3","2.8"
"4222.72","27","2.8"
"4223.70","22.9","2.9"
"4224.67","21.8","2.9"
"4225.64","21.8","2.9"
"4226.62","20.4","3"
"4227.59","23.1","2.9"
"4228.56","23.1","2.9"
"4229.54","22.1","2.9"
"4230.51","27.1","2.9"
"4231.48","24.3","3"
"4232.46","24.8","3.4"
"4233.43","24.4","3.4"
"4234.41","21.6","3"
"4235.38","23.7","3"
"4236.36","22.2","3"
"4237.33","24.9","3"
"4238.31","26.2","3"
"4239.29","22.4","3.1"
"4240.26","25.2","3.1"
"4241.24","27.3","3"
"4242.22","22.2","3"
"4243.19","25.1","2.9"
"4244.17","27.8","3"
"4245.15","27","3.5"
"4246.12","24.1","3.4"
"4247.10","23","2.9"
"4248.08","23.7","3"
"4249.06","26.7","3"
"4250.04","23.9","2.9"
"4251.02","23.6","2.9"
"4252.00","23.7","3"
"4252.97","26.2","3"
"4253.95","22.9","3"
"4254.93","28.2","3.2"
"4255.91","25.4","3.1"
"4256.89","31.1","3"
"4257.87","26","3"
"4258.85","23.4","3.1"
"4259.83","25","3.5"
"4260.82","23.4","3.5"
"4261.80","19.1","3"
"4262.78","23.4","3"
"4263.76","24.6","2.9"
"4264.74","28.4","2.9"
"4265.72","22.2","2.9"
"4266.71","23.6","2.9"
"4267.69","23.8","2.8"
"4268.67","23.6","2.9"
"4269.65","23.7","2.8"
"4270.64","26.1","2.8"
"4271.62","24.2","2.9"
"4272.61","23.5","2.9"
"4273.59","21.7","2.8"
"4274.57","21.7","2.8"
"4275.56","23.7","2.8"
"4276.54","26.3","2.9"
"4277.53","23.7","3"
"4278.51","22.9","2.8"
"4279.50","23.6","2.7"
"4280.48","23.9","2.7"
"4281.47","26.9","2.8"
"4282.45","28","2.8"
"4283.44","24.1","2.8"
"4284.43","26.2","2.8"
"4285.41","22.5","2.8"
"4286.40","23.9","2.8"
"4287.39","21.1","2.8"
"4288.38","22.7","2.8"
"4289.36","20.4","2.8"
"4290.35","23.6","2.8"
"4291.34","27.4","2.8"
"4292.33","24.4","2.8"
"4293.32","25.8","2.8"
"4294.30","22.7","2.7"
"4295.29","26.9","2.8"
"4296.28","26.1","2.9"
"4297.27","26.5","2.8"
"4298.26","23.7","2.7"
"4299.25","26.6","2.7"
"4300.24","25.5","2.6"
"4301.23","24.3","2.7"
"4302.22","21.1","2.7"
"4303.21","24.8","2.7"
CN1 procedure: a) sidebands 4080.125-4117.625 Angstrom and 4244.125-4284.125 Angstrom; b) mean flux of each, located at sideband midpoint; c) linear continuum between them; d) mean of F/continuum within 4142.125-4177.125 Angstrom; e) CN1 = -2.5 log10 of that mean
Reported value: 0.06 mag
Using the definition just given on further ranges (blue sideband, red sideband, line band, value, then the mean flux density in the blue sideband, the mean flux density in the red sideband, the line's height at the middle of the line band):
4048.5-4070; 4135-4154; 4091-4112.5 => -0.09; 25.7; 25.8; 25.7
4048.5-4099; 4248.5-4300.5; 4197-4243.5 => 0.04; 27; 24.5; 25.2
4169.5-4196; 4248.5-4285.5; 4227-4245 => 0.02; 25.5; 24.5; 24.9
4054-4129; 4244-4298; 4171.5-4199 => 0.02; 26.8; 24.5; 25.6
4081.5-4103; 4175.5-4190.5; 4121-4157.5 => 0.05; 28.4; 25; 26.7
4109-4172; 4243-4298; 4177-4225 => 0.01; 25.9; 24.5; 25.3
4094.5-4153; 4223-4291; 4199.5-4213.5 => 0.03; 26.4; 24.1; 25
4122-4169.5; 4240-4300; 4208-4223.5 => -0.03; 25.5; 24.6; 25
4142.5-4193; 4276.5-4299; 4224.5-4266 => 0.01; 25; 24.5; 24.7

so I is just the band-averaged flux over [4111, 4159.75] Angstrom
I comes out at 25.8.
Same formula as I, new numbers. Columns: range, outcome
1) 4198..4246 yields 24.5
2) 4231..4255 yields 24.5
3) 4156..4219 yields 25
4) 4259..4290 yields 23.8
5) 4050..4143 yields 26.8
